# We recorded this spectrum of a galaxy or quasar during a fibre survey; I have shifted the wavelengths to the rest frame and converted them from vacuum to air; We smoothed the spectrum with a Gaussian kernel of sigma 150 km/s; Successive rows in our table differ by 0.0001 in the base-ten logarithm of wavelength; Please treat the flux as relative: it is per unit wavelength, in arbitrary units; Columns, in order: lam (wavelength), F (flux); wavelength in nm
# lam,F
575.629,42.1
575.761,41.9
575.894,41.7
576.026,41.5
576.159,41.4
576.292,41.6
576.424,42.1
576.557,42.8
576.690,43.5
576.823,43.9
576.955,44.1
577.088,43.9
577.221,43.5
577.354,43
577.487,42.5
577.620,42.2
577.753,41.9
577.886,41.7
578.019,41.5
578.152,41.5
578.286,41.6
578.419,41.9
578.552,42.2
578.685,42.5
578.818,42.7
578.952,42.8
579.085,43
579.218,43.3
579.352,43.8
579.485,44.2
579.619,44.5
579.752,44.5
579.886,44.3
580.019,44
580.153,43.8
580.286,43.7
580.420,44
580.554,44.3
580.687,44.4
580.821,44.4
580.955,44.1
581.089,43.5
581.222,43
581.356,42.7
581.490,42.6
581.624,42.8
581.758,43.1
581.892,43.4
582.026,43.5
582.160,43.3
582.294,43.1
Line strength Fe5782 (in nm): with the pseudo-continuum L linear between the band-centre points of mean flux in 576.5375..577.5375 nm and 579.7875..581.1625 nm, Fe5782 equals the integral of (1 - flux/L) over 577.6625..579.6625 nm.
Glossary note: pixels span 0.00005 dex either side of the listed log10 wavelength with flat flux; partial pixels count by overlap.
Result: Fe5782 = 0.05 nm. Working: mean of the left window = 43.4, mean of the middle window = 42.6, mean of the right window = 44.1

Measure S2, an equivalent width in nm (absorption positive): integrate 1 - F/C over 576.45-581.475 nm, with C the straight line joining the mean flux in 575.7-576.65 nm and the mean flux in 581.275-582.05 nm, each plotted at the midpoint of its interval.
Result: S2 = -0.09 nm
